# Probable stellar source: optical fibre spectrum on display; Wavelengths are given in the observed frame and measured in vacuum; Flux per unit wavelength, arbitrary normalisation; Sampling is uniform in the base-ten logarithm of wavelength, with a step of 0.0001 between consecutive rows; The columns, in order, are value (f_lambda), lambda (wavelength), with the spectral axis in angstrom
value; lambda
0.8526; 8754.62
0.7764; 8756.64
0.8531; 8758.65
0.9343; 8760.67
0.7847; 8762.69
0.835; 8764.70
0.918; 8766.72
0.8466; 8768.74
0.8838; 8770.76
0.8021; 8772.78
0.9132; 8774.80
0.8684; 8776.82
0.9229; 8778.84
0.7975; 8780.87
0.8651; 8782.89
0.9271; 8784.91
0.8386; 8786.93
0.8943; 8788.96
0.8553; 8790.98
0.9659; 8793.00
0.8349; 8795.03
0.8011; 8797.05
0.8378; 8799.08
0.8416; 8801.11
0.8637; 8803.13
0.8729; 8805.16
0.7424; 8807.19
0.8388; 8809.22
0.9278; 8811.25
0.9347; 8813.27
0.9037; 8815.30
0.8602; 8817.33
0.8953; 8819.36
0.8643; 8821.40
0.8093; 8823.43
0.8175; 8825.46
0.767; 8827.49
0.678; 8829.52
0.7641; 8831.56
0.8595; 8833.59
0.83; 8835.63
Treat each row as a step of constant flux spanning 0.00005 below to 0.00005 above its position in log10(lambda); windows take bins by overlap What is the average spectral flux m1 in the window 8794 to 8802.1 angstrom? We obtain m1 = 0.828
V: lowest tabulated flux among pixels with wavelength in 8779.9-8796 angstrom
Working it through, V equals 0.7975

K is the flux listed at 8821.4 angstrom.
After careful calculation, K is 0.8643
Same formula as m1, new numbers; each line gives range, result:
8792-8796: 0.9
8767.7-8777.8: 0.863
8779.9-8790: 0.865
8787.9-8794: 0.905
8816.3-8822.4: 0.872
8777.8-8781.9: 0.859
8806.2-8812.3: 0.838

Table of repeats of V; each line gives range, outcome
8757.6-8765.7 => 0.7847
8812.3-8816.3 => 0.9037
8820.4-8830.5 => 0.678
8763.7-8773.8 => 0.8021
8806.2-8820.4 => 0.7424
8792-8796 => 0.8349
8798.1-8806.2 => 0.8378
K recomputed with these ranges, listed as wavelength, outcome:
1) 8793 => 0.9659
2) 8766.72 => 0.918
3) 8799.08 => 0.8378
